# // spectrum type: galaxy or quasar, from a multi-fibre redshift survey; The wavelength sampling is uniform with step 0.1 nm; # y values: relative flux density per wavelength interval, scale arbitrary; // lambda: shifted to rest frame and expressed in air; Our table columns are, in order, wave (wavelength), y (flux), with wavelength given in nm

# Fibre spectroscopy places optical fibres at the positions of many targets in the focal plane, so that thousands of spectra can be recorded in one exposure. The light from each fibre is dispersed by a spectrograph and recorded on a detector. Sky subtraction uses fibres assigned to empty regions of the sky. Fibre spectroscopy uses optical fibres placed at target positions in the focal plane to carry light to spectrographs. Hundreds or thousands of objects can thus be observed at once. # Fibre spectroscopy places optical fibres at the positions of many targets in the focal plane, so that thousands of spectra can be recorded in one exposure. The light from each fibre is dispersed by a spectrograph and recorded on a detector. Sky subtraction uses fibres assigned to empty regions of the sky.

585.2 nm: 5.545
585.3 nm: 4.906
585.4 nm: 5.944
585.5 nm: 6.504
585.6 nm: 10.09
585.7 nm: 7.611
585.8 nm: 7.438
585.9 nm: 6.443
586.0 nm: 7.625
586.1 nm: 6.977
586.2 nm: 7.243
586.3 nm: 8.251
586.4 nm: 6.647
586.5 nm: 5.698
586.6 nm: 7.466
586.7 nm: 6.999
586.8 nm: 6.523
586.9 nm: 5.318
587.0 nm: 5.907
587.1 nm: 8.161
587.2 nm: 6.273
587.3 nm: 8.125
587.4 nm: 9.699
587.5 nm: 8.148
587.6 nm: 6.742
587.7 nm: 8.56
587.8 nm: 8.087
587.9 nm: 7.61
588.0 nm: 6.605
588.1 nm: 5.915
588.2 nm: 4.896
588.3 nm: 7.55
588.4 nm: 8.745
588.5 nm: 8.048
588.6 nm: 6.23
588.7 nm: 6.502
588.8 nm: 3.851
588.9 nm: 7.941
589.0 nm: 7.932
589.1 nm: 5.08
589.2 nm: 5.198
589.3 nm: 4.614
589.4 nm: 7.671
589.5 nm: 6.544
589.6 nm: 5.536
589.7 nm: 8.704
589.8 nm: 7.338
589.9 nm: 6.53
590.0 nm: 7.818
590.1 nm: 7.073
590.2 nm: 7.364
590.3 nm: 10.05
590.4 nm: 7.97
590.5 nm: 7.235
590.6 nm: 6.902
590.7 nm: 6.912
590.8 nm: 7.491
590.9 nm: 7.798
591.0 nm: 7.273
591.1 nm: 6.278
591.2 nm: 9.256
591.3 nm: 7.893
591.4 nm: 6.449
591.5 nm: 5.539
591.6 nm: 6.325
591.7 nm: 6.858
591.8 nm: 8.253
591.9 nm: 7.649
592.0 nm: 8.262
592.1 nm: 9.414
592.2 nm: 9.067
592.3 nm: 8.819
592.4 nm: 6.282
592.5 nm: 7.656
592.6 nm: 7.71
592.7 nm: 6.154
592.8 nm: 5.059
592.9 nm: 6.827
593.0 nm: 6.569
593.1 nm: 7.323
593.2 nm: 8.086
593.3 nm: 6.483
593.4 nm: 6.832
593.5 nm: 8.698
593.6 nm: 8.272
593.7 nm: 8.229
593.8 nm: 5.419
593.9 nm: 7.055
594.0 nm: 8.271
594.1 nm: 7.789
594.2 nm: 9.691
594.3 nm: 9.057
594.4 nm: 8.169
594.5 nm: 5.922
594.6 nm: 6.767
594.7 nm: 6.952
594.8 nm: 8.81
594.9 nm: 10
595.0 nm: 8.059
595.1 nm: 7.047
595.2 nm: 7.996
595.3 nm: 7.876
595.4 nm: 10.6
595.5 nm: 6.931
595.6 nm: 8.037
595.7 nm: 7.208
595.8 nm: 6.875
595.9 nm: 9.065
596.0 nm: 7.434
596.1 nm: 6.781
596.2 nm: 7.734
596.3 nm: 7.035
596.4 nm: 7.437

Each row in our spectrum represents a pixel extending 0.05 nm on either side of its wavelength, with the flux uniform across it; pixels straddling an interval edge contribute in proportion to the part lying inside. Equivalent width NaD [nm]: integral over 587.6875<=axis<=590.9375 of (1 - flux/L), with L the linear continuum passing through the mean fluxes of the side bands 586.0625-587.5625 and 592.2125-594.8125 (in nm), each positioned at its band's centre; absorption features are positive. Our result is 0.11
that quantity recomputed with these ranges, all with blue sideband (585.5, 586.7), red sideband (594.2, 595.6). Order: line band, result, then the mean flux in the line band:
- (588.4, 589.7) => 0.20 nm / 6.45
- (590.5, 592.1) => 0.09 nm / 7.34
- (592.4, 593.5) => 0.14 nm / 6.93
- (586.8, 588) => 0.00 nm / 7.43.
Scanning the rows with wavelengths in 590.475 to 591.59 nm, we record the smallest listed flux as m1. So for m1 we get 5.539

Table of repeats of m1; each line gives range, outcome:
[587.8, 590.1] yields 3.851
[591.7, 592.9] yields 5.059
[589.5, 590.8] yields 5.536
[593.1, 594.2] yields 5.419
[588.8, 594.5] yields 4.614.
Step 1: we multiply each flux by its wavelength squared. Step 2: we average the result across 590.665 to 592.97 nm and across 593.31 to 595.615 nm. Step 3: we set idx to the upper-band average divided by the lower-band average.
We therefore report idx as 1.09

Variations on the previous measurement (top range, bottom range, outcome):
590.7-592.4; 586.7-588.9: 1.09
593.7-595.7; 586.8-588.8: 1.14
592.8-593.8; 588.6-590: 1.14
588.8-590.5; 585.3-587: 1.02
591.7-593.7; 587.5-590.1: 1.12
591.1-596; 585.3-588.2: 1.09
